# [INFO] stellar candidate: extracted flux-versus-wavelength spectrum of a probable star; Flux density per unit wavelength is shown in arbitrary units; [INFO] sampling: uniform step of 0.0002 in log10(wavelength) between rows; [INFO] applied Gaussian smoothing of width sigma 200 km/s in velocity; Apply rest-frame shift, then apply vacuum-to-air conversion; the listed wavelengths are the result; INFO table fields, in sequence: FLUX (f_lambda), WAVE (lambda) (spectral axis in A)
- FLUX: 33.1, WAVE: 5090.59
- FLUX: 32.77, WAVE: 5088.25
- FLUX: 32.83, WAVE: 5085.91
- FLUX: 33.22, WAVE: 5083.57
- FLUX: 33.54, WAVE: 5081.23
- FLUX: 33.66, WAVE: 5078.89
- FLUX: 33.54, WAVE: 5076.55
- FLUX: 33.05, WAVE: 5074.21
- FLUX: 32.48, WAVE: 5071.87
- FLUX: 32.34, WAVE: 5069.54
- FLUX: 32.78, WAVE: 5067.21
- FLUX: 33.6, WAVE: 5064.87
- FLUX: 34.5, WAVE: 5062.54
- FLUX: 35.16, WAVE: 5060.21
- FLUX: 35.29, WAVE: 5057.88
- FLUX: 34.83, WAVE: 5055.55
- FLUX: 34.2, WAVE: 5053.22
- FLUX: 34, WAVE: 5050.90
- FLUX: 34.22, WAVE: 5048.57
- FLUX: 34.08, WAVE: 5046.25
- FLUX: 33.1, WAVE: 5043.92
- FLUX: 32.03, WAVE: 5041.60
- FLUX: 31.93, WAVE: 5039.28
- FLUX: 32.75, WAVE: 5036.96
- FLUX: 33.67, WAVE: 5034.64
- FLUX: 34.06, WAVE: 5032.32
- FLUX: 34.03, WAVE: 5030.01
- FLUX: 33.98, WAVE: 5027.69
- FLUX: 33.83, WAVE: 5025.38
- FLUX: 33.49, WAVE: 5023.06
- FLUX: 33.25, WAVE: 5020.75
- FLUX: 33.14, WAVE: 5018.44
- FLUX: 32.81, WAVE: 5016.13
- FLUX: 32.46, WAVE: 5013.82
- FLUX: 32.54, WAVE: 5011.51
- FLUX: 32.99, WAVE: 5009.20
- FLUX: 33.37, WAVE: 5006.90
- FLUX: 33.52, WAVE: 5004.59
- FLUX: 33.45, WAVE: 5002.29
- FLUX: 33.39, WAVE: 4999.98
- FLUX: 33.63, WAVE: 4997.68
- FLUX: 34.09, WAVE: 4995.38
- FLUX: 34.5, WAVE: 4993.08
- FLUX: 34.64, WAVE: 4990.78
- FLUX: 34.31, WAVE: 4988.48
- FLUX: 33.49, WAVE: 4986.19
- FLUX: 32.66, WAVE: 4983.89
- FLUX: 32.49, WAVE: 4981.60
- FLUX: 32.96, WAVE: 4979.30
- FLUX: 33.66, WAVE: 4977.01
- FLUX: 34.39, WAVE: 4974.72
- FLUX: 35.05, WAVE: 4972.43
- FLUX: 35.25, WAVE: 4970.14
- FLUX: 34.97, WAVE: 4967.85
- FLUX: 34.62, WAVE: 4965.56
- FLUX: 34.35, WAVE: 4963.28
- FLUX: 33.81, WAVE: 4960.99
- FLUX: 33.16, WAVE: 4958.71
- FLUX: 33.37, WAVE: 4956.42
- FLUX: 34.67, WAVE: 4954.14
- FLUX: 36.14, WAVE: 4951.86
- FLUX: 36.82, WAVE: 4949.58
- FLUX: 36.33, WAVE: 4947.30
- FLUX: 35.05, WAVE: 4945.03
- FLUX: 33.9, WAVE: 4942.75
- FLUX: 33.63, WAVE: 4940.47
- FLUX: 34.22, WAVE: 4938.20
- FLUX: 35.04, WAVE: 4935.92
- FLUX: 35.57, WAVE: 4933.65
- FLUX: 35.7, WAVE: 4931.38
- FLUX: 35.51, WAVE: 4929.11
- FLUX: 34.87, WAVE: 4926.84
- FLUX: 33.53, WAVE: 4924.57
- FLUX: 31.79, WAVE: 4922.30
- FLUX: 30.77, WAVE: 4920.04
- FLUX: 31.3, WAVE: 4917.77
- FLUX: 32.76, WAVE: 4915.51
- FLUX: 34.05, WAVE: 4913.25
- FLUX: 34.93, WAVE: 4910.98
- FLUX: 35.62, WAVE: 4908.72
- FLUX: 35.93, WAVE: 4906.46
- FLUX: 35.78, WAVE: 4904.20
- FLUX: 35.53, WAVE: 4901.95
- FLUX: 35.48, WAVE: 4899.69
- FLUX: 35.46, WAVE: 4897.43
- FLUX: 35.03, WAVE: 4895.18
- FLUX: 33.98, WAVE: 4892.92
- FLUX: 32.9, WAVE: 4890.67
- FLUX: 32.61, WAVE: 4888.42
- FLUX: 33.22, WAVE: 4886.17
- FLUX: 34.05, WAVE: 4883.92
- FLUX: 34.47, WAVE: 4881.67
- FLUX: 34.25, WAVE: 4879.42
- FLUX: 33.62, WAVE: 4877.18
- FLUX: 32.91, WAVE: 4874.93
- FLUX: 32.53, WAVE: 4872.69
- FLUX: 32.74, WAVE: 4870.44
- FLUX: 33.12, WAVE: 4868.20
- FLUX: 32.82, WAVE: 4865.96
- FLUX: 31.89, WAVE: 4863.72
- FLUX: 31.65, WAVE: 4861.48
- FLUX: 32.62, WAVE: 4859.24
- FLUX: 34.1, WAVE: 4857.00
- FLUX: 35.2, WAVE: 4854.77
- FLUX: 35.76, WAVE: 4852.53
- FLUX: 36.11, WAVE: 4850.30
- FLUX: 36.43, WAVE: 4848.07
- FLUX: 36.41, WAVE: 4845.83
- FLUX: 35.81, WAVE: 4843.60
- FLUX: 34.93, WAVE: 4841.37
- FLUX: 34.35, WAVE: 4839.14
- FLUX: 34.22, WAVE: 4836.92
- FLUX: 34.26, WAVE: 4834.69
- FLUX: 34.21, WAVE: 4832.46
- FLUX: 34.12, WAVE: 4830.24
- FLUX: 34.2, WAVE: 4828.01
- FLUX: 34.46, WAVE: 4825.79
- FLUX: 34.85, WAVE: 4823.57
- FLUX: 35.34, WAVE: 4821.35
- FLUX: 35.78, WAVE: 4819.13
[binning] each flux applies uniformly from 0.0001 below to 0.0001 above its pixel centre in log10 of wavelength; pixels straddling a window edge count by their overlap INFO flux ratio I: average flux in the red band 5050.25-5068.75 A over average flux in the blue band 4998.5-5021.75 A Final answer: 1.0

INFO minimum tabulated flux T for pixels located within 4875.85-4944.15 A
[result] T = 30.77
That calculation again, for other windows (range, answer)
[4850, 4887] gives 31.65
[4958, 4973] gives 33.16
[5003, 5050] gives 31.93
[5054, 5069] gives 32.78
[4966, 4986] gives 32.49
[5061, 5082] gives 32.34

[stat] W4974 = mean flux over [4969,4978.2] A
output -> 34.6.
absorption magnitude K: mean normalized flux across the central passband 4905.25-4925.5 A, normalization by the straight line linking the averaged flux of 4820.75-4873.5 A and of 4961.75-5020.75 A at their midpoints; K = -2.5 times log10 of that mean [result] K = 0.02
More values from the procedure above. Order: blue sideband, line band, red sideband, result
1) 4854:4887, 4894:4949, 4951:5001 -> -0.028 mag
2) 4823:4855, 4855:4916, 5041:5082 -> 0.027 mag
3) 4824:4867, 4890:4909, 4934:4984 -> -0.021 mag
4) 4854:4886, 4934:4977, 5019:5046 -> -0.045 mag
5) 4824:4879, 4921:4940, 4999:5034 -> -0.023 mag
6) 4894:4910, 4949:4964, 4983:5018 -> -0.005 mag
